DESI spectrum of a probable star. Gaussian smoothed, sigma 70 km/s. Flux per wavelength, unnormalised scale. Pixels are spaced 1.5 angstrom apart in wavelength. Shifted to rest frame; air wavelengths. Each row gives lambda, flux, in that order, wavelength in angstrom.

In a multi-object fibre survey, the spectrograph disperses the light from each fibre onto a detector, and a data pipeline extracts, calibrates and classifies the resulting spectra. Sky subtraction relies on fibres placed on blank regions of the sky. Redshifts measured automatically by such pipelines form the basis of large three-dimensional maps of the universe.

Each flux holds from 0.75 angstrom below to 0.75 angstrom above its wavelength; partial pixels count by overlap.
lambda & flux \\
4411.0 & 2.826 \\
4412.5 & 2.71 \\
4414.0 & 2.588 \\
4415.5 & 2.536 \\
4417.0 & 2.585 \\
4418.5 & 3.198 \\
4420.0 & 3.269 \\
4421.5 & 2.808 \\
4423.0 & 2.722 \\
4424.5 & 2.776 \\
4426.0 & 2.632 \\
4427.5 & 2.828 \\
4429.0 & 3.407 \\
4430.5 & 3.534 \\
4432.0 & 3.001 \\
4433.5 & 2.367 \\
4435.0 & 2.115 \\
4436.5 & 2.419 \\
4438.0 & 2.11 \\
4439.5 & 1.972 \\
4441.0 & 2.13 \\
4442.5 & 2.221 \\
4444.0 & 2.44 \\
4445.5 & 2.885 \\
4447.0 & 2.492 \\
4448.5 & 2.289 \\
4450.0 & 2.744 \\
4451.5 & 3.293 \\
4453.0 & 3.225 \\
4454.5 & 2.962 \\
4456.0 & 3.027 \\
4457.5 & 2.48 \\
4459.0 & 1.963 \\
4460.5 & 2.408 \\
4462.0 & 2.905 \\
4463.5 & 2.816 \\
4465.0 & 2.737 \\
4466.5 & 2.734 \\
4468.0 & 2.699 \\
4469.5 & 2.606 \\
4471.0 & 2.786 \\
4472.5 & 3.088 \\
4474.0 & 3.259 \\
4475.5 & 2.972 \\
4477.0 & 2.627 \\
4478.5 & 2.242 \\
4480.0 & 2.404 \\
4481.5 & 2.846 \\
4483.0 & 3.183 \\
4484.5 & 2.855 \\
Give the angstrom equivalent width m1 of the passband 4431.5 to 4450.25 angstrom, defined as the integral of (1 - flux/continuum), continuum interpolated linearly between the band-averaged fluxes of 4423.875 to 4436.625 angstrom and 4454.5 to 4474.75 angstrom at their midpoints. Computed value 2.7 angstrom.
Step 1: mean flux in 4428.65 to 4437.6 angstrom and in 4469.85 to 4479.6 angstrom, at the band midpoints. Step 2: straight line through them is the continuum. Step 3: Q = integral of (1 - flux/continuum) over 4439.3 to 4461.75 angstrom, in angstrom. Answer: 1.5 angstrom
